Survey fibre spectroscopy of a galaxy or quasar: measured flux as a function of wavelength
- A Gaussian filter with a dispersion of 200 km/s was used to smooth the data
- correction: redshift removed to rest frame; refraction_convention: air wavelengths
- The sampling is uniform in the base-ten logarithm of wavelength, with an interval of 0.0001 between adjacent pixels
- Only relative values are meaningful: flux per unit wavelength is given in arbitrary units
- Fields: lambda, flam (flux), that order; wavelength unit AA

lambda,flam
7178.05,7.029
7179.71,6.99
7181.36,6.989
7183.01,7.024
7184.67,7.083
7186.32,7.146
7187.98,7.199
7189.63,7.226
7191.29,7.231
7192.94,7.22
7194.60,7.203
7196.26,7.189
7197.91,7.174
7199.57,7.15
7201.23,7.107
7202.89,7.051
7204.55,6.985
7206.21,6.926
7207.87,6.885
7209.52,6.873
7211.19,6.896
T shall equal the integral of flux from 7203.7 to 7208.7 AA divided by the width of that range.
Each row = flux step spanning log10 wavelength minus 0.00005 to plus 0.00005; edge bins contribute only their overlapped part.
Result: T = 6.94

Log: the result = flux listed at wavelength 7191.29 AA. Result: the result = 7.231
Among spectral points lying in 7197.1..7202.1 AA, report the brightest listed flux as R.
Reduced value 7.174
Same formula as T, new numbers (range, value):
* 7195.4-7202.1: 7.15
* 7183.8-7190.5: 7.16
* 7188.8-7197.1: 7.22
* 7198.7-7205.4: 7.06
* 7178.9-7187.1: 7.05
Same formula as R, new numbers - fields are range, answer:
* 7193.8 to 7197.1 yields 7.203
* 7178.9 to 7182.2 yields 6.99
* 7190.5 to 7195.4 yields 7.231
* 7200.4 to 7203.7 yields 7.107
